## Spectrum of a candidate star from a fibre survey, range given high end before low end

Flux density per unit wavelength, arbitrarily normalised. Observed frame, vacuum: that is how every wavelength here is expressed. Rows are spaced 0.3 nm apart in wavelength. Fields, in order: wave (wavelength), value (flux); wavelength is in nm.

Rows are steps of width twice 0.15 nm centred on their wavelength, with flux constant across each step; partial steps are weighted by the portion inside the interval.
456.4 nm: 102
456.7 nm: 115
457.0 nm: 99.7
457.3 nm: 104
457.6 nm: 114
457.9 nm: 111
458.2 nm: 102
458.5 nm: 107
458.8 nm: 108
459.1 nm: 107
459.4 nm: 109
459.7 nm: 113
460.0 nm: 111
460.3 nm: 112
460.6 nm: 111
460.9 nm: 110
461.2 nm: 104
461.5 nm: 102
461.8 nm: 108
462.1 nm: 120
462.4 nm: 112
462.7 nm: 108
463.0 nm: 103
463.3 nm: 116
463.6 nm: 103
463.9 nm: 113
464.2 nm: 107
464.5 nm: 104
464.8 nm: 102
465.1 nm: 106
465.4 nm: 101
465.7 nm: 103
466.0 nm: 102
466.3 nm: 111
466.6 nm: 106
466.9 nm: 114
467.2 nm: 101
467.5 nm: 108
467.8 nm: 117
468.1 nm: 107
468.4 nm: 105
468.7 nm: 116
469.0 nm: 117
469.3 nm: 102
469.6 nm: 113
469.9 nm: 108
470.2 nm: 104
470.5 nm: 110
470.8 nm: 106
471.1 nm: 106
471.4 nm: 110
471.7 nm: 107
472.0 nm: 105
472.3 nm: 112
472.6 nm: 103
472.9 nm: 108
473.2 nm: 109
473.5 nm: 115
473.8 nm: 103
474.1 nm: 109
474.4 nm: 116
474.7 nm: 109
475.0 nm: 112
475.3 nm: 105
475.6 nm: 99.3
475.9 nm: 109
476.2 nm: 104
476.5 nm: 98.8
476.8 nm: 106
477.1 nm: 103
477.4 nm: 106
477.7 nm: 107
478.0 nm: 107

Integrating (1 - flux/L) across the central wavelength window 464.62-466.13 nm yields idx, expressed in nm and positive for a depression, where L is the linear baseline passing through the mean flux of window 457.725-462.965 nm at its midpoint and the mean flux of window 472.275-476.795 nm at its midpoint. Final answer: 0.08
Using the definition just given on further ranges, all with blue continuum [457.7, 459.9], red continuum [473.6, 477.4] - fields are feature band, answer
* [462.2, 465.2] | 0.00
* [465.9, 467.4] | 0.01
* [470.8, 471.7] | -0.01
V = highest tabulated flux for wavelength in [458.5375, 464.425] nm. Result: 120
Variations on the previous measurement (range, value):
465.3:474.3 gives 117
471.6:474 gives 115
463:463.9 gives 116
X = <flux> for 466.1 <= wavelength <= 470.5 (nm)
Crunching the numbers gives 109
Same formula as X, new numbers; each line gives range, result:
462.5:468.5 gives 107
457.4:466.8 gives 108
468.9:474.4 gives 108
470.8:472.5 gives 108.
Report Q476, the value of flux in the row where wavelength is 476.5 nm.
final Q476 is 98.8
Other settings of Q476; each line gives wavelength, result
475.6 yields 99.3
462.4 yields 112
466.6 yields 106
